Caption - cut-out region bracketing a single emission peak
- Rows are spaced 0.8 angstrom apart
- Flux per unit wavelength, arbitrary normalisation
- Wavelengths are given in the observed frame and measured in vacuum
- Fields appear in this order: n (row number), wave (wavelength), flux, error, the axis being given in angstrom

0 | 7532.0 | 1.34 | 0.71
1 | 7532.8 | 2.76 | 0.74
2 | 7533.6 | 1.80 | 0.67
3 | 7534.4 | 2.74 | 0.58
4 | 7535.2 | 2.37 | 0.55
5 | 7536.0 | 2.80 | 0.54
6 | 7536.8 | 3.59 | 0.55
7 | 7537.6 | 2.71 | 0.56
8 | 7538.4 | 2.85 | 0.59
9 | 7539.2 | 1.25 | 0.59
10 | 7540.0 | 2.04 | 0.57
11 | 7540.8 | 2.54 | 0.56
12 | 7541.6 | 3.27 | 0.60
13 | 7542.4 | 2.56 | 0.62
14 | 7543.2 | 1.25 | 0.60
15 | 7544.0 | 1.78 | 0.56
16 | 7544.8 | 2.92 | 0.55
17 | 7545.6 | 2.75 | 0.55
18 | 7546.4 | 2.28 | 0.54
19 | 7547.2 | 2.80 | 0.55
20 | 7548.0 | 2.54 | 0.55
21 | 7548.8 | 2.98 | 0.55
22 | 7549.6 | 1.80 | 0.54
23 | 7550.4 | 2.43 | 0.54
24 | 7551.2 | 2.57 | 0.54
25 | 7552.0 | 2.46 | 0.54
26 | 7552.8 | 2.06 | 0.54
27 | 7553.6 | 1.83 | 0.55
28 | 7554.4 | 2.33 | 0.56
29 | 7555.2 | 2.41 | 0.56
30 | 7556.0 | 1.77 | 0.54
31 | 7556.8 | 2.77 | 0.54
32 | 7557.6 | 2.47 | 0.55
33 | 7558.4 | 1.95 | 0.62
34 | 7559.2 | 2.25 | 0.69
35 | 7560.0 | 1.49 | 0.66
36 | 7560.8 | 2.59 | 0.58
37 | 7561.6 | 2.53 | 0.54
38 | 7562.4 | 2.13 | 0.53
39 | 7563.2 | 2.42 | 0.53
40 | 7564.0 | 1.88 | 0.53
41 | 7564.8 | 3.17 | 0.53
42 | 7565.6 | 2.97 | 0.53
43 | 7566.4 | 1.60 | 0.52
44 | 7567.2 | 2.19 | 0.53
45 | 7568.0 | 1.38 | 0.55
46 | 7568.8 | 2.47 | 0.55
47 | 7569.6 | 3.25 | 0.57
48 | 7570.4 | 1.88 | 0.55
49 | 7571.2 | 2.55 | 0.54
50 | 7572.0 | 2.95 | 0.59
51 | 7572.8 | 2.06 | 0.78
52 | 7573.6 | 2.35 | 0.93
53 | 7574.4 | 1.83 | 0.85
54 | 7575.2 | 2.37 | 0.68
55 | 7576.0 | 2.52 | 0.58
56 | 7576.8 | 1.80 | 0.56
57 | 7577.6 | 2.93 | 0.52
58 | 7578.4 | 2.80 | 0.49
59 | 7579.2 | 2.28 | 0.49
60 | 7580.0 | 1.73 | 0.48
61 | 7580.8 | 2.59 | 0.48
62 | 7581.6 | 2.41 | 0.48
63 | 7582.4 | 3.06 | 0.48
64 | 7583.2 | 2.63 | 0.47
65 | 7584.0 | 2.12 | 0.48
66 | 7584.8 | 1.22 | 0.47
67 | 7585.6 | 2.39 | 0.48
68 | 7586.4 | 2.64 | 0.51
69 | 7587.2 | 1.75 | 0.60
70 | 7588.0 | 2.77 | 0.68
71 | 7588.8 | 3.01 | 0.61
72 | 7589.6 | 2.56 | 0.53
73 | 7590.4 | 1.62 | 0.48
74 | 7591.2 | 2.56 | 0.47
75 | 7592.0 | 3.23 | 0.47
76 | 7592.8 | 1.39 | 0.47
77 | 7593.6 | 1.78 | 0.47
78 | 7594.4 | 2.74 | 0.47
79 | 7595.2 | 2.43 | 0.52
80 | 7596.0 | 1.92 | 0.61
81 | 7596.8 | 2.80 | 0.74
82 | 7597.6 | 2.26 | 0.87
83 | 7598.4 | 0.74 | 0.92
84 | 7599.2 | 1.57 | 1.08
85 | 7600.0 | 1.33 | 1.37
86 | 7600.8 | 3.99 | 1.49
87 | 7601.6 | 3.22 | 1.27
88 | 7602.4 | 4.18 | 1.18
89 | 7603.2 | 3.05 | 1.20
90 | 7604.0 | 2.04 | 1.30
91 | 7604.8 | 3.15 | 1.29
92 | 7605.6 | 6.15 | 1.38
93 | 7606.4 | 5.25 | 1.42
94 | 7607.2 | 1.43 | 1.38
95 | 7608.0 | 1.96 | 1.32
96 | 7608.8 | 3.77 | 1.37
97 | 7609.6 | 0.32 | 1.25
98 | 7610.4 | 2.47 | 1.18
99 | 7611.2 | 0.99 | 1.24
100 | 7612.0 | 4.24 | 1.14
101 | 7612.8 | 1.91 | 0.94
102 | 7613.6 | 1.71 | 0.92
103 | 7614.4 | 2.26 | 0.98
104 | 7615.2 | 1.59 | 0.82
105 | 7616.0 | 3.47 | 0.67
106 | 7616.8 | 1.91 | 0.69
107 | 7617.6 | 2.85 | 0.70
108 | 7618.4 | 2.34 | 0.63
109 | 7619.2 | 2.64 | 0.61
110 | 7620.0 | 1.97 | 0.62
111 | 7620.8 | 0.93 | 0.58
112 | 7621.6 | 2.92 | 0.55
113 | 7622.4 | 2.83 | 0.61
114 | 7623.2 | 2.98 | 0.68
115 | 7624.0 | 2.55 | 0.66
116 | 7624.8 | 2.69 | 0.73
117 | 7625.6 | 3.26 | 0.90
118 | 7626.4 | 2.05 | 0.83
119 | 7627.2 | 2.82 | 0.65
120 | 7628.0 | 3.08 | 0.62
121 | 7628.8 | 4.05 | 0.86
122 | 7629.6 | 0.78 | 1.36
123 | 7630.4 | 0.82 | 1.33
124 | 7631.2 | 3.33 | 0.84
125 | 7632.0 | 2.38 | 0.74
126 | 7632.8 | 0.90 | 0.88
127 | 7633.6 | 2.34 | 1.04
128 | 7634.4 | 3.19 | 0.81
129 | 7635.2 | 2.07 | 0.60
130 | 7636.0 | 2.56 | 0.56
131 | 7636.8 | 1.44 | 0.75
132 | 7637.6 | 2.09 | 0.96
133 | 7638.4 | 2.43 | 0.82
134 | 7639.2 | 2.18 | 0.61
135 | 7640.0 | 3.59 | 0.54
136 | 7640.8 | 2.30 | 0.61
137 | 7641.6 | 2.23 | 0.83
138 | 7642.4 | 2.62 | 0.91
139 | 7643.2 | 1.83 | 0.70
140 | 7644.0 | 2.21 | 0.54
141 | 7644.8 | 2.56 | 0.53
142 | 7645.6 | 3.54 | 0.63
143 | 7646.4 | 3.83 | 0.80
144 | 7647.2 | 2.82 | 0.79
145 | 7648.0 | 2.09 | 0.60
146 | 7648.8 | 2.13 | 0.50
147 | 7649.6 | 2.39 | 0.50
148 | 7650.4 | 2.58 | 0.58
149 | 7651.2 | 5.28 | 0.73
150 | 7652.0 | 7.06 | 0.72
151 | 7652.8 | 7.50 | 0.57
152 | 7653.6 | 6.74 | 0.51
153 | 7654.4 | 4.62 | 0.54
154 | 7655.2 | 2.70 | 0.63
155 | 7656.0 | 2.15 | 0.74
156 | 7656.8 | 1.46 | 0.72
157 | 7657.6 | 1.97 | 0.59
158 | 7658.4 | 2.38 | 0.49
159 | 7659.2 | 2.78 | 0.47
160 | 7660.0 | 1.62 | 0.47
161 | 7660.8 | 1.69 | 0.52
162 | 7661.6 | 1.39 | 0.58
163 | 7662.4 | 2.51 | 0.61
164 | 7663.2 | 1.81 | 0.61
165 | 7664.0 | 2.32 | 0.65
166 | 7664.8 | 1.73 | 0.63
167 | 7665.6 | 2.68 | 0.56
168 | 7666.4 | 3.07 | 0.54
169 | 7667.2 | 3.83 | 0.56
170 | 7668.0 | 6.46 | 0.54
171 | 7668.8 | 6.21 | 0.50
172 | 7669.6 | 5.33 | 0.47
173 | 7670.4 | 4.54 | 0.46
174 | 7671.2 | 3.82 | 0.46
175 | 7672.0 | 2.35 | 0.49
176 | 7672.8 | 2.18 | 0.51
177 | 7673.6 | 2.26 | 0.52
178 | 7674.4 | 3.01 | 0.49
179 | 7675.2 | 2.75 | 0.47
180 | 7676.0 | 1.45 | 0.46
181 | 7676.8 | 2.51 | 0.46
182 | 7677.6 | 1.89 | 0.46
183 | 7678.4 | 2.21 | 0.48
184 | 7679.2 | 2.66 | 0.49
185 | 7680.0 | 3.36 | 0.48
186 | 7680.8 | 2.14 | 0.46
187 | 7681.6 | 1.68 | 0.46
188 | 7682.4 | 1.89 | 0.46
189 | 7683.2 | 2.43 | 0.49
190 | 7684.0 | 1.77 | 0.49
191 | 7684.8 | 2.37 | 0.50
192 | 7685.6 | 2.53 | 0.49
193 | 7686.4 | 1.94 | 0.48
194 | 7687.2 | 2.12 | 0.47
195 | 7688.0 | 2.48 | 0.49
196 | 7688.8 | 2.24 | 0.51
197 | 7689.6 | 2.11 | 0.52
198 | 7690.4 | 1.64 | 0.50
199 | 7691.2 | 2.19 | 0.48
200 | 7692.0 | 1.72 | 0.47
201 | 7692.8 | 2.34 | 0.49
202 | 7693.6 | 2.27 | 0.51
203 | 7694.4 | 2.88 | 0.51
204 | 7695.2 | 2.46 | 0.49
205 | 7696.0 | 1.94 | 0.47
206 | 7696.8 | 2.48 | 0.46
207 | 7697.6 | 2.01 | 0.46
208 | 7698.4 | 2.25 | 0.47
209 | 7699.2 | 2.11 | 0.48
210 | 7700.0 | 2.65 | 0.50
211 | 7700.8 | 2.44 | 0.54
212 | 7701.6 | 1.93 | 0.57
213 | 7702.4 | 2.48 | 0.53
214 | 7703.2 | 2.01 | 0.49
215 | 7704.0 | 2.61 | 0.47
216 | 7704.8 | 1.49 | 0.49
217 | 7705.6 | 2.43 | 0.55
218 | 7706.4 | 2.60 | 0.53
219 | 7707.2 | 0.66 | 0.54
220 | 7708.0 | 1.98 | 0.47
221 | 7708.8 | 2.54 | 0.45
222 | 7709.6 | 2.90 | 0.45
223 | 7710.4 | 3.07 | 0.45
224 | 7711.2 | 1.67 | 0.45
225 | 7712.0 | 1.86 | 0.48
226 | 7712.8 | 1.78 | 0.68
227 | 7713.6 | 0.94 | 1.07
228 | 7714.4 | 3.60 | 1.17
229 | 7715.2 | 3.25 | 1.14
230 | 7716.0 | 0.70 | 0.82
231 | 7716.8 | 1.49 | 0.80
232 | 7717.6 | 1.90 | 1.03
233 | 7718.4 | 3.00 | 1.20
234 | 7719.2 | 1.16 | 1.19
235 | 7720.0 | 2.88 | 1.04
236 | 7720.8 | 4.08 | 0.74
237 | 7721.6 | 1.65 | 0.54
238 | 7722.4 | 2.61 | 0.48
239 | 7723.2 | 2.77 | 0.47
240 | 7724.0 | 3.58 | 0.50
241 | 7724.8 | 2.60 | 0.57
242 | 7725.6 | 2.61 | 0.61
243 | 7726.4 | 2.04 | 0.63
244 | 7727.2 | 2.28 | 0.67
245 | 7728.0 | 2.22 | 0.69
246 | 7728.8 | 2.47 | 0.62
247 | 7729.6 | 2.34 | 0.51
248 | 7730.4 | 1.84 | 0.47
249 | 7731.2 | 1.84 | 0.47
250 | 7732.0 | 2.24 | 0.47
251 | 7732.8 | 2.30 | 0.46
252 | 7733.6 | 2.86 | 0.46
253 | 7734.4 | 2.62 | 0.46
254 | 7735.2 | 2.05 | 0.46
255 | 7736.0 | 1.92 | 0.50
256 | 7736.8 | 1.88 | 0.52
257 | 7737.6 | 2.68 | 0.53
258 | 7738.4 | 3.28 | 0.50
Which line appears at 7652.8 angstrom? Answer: [S II]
